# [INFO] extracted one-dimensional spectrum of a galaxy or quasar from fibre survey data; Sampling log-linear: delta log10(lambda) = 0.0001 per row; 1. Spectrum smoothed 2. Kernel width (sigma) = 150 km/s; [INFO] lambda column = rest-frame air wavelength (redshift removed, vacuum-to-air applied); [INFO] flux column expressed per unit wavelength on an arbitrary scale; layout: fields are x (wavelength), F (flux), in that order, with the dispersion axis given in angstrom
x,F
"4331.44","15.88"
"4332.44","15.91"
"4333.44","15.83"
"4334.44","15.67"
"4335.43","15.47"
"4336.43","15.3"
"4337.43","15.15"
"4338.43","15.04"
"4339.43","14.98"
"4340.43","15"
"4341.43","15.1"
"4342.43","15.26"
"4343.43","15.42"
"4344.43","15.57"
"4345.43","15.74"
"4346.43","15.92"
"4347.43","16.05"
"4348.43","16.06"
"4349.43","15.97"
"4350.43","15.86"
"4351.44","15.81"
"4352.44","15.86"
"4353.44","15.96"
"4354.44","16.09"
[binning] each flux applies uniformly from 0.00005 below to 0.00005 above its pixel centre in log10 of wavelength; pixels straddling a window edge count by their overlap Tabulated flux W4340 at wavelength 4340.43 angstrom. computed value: 15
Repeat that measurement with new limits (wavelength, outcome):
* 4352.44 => 15.86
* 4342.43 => 15.26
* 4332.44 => 15.91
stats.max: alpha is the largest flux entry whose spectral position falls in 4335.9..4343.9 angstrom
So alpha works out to 15.42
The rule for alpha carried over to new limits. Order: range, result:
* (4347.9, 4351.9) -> 16.06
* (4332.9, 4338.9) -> 15.83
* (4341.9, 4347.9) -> 16.05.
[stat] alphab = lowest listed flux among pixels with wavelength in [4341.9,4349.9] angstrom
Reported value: 15.26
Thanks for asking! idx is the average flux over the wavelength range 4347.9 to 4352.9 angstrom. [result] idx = 15.9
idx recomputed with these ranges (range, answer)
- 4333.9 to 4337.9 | 15.4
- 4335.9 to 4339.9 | 15.1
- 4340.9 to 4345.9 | 15.4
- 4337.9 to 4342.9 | 15.1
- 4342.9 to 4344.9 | 15.5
